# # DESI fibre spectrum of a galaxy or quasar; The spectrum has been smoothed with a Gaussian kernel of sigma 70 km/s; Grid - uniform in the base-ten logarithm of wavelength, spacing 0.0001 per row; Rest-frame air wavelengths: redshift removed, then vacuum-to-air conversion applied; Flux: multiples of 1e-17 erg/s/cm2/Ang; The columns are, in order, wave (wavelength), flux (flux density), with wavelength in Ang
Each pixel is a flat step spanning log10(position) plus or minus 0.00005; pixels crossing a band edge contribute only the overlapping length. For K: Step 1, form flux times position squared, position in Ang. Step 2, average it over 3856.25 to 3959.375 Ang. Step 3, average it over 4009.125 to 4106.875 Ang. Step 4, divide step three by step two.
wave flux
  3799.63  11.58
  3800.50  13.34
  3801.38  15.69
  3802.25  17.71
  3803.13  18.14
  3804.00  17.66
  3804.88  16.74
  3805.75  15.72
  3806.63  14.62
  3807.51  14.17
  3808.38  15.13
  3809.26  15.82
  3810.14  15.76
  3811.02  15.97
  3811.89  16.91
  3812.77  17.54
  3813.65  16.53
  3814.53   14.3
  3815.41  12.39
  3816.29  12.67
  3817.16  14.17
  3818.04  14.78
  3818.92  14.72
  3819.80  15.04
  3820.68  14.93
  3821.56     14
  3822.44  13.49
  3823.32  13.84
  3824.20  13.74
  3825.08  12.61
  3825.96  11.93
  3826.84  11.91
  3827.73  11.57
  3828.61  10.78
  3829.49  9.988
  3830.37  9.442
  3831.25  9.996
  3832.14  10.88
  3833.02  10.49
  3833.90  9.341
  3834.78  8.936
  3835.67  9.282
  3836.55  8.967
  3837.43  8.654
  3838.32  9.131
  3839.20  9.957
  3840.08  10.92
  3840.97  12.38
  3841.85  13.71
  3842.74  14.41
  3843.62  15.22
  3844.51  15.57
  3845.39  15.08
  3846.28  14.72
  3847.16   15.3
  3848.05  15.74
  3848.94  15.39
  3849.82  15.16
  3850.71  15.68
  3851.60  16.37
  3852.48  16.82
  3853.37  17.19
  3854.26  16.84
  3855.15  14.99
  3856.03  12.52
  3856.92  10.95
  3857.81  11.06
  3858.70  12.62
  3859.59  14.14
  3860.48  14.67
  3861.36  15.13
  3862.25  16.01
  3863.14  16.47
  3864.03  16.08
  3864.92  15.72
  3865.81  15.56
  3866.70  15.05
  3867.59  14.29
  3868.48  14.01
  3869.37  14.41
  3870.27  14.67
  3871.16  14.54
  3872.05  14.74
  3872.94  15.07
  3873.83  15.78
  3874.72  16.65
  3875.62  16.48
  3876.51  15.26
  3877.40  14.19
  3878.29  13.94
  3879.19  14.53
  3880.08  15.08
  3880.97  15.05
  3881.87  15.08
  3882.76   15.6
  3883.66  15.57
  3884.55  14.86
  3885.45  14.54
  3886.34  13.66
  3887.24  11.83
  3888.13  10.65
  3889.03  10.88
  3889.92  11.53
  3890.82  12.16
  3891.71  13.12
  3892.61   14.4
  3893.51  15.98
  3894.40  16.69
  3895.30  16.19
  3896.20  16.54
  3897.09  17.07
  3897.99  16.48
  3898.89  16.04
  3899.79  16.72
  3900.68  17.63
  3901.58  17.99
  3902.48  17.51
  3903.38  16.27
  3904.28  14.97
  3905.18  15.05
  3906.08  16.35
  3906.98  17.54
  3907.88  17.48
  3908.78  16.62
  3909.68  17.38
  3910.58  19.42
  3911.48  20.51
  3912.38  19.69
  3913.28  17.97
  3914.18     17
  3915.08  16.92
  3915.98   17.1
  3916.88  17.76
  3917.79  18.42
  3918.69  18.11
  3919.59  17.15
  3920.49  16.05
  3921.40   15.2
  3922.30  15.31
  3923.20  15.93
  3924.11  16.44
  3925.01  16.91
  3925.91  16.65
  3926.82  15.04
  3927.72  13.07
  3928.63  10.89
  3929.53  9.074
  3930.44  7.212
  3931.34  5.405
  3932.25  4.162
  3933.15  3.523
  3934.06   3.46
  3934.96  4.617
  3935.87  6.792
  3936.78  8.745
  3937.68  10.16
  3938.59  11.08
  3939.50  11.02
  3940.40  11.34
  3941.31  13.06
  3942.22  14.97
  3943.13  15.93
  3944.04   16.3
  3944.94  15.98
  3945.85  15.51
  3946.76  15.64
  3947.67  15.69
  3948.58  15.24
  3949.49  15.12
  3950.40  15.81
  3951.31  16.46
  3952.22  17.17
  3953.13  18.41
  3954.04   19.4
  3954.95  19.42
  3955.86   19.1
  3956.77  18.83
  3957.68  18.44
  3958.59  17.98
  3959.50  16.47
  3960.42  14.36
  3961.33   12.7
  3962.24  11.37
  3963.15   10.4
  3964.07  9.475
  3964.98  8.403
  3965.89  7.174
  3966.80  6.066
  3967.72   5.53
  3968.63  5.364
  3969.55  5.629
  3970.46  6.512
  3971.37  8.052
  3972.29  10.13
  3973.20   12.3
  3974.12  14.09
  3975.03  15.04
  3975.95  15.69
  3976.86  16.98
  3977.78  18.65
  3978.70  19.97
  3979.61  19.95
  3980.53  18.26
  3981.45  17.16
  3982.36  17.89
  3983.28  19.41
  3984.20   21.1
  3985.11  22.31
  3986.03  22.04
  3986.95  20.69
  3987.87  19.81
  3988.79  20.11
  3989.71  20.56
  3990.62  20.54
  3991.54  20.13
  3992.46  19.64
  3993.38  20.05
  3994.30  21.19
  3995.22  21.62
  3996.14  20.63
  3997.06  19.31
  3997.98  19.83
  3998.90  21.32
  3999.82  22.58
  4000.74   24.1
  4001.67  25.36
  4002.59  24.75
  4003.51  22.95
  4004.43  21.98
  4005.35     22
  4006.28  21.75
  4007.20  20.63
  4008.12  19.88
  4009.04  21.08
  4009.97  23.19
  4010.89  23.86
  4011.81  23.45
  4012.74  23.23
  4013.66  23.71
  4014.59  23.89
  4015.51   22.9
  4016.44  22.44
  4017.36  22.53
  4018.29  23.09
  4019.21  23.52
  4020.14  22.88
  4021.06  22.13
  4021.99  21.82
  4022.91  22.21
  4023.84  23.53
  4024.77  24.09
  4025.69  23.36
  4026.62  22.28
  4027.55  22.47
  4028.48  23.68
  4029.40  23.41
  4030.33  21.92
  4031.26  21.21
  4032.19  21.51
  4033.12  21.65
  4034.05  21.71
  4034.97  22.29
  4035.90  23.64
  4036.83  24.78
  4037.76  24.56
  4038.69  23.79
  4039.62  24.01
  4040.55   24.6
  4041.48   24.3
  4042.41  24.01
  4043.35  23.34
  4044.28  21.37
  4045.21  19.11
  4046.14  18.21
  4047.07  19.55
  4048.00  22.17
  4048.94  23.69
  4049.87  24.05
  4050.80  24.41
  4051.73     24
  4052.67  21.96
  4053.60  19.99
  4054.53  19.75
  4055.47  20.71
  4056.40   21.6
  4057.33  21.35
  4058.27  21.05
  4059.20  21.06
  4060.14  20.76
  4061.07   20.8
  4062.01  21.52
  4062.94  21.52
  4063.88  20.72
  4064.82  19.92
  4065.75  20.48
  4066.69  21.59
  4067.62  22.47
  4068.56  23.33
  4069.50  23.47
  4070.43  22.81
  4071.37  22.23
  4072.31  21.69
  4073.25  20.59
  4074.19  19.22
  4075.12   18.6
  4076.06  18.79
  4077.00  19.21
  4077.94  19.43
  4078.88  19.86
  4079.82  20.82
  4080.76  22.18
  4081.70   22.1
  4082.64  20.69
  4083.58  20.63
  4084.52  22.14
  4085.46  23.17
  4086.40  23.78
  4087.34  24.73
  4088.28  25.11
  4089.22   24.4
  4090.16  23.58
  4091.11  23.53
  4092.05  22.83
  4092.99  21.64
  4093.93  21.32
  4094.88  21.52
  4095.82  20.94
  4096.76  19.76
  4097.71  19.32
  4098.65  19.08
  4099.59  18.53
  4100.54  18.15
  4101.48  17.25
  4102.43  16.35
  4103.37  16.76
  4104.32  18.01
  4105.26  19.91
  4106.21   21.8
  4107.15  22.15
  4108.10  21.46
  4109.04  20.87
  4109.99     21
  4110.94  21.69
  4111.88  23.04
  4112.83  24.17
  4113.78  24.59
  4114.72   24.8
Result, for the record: 1.6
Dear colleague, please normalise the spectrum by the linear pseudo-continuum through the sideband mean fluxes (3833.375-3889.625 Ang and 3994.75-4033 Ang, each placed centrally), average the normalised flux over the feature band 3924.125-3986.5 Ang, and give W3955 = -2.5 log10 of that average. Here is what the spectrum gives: 0.39 mag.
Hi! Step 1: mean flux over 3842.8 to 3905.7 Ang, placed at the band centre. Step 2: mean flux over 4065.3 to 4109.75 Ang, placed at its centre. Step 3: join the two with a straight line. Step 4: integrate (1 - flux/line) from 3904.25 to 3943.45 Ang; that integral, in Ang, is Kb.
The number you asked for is 6.1 Ang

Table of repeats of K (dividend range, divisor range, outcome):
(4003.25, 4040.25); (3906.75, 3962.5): 1.63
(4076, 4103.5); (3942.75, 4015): 1.26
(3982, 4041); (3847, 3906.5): 1.58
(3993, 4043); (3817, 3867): 1.86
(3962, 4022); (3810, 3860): 1.51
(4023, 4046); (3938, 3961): 1.50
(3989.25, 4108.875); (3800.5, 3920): 1.62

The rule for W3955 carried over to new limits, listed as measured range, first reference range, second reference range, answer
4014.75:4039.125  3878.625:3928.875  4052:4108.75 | -0.17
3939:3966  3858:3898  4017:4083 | 0.19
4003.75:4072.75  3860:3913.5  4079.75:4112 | -0.14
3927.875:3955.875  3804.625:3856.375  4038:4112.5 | 0.36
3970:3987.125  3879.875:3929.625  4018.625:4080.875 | 0.15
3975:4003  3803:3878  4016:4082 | -0.03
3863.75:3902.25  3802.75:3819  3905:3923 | 0.13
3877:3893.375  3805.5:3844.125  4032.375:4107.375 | 0.09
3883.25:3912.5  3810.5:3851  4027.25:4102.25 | -0.01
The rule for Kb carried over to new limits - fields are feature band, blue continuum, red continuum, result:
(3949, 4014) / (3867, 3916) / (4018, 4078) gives 5.7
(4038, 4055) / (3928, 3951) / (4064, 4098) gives -3.0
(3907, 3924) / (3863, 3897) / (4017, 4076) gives -1.2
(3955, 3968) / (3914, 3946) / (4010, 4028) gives 2.7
